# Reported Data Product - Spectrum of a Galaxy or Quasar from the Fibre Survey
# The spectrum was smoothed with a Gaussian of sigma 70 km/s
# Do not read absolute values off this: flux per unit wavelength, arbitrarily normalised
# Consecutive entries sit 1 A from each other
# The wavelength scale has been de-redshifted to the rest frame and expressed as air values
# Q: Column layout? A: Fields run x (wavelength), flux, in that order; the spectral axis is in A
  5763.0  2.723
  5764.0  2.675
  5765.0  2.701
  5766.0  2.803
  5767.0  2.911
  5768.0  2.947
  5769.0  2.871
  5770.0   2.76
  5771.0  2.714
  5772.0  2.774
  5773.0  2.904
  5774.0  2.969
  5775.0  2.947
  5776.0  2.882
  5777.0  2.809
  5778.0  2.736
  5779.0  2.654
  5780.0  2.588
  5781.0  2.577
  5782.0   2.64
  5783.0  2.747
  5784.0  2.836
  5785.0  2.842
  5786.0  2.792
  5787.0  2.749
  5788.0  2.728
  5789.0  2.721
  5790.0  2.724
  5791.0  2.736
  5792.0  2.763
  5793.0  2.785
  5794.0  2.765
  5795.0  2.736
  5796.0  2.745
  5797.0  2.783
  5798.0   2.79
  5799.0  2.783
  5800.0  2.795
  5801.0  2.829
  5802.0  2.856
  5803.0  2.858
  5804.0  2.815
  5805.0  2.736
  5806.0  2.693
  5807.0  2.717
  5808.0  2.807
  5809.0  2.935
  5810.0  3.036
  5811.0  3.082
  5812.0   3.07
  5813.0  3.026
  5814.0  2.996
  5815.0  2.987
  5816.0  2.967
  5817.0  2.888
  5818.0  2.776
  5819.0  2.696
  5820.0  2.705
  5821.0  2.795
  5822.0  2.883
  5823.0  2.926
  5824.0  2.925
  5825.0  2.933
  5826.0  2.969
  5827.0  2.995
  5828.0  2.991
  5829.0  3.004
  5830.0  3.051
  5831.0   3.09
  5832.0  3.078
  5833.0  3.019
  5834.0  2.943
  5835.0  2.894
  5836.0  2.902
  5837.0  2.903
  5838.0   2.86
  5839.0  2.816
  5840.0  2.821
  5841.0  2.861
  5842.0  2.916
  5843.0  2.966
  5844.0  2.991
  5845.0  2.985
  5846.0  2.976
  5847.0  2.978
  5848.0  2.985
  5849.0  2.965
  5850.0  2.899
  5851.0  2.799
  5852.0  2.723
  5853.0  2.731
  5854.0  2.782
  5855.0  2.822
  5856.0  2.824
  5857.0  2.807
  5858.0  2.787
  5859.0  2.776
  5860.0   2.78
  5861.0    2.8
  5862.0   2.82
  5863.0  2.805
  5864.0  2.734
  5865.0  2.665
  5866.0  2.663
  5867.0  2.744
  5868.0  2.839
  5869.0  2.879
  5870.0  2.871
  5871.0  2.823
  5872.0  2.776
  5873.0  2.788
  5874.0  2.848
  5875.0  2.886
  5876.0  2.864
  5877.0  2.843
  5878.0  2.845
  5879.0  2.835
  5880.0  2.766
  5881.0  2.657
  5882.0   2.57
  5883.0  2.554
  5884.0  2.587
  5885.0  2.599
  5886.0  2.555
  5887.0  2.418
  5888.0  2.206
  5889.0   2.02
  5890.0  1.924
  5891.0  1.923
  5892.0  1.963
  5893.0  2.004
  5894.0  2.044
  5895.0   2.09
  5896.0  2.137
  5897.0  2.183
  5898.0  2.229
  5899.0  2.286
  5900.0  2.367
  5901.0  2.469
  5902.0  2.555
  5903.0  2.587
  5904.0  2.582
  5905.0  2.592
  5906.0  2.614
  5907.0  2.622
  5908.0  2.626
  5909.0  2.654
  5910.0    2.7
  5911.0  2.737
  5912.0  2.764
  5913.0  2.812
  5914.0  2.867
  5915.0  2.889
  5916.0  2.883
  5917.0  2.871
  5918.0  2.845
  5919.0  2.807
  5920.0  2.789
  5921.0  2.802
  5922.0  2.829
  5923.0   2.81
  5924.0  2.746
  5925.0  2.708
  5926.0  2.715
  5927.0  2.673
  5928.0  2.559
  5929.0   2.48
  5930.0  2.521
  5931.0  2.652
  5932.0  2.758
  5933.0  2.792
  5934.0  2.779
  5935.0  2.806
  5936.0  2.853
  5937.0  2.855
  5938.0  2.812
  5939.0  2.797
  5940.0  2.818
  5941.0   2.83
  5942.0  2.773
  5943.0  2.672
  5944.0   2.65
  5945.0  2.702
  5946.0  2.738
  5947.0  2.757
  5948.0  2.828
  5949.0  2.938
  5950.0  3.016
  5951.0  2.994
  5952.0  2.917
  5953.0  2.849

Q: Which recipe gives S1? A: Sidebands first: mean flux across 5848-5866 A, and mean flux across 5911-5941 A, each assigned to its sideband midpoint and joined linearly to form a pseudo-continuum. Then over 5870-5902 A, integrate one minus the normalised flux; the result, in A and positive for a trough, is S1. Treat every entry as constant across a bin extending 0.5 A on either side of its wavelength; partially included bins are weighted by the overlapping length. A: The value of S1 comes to 3.7 A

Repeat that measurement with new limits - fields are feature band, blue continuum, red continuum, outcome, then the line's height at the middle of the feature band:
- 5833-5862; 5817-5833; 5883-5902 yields -1.89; 2.7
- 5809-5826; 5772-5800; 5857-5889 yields -1.05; 2.75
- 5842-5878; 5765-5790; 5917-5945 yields -0.94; 2.76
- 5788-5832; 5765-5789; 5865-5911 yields -2.54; 2.71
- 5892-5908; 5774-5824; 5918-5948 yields 2.36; 2.76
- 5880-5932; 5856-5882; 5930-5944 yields 4.57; 2.78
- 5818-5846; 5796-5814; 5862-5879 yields -0.82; 2.84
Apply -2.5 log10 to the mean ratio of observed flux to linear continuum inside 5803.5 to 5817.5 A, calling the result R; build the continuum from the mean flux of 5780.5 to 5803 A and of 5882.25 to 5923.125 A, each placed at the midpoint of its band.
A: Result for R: -0.07 mag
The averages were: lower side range 2.76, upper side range 2.5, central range 2.91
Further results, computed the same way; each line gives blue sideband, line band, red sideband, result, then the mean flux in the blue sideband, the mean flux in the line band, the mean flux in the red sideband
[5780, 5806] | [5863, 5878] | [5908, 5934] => -0.020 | 2.76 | 2.8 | 2.74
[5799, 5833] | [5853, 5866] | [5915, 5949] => 0.029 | 2.91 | 2.78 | 2.76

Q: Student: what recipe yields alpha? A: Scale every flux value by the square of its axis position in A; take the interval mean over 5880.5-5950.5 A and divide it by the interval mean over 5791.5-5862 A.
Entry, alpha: 0.93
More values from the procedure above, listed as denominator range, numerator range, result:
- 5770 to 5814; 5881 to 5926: 0.93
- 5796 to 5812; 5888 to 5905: 0.81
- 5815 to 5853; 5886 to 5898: 0.74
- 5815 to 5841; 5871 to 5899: 0.86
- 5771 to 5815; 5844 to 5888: 1.01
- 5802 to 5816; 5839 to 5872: 0.99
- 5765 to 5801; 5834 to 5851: 1.07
